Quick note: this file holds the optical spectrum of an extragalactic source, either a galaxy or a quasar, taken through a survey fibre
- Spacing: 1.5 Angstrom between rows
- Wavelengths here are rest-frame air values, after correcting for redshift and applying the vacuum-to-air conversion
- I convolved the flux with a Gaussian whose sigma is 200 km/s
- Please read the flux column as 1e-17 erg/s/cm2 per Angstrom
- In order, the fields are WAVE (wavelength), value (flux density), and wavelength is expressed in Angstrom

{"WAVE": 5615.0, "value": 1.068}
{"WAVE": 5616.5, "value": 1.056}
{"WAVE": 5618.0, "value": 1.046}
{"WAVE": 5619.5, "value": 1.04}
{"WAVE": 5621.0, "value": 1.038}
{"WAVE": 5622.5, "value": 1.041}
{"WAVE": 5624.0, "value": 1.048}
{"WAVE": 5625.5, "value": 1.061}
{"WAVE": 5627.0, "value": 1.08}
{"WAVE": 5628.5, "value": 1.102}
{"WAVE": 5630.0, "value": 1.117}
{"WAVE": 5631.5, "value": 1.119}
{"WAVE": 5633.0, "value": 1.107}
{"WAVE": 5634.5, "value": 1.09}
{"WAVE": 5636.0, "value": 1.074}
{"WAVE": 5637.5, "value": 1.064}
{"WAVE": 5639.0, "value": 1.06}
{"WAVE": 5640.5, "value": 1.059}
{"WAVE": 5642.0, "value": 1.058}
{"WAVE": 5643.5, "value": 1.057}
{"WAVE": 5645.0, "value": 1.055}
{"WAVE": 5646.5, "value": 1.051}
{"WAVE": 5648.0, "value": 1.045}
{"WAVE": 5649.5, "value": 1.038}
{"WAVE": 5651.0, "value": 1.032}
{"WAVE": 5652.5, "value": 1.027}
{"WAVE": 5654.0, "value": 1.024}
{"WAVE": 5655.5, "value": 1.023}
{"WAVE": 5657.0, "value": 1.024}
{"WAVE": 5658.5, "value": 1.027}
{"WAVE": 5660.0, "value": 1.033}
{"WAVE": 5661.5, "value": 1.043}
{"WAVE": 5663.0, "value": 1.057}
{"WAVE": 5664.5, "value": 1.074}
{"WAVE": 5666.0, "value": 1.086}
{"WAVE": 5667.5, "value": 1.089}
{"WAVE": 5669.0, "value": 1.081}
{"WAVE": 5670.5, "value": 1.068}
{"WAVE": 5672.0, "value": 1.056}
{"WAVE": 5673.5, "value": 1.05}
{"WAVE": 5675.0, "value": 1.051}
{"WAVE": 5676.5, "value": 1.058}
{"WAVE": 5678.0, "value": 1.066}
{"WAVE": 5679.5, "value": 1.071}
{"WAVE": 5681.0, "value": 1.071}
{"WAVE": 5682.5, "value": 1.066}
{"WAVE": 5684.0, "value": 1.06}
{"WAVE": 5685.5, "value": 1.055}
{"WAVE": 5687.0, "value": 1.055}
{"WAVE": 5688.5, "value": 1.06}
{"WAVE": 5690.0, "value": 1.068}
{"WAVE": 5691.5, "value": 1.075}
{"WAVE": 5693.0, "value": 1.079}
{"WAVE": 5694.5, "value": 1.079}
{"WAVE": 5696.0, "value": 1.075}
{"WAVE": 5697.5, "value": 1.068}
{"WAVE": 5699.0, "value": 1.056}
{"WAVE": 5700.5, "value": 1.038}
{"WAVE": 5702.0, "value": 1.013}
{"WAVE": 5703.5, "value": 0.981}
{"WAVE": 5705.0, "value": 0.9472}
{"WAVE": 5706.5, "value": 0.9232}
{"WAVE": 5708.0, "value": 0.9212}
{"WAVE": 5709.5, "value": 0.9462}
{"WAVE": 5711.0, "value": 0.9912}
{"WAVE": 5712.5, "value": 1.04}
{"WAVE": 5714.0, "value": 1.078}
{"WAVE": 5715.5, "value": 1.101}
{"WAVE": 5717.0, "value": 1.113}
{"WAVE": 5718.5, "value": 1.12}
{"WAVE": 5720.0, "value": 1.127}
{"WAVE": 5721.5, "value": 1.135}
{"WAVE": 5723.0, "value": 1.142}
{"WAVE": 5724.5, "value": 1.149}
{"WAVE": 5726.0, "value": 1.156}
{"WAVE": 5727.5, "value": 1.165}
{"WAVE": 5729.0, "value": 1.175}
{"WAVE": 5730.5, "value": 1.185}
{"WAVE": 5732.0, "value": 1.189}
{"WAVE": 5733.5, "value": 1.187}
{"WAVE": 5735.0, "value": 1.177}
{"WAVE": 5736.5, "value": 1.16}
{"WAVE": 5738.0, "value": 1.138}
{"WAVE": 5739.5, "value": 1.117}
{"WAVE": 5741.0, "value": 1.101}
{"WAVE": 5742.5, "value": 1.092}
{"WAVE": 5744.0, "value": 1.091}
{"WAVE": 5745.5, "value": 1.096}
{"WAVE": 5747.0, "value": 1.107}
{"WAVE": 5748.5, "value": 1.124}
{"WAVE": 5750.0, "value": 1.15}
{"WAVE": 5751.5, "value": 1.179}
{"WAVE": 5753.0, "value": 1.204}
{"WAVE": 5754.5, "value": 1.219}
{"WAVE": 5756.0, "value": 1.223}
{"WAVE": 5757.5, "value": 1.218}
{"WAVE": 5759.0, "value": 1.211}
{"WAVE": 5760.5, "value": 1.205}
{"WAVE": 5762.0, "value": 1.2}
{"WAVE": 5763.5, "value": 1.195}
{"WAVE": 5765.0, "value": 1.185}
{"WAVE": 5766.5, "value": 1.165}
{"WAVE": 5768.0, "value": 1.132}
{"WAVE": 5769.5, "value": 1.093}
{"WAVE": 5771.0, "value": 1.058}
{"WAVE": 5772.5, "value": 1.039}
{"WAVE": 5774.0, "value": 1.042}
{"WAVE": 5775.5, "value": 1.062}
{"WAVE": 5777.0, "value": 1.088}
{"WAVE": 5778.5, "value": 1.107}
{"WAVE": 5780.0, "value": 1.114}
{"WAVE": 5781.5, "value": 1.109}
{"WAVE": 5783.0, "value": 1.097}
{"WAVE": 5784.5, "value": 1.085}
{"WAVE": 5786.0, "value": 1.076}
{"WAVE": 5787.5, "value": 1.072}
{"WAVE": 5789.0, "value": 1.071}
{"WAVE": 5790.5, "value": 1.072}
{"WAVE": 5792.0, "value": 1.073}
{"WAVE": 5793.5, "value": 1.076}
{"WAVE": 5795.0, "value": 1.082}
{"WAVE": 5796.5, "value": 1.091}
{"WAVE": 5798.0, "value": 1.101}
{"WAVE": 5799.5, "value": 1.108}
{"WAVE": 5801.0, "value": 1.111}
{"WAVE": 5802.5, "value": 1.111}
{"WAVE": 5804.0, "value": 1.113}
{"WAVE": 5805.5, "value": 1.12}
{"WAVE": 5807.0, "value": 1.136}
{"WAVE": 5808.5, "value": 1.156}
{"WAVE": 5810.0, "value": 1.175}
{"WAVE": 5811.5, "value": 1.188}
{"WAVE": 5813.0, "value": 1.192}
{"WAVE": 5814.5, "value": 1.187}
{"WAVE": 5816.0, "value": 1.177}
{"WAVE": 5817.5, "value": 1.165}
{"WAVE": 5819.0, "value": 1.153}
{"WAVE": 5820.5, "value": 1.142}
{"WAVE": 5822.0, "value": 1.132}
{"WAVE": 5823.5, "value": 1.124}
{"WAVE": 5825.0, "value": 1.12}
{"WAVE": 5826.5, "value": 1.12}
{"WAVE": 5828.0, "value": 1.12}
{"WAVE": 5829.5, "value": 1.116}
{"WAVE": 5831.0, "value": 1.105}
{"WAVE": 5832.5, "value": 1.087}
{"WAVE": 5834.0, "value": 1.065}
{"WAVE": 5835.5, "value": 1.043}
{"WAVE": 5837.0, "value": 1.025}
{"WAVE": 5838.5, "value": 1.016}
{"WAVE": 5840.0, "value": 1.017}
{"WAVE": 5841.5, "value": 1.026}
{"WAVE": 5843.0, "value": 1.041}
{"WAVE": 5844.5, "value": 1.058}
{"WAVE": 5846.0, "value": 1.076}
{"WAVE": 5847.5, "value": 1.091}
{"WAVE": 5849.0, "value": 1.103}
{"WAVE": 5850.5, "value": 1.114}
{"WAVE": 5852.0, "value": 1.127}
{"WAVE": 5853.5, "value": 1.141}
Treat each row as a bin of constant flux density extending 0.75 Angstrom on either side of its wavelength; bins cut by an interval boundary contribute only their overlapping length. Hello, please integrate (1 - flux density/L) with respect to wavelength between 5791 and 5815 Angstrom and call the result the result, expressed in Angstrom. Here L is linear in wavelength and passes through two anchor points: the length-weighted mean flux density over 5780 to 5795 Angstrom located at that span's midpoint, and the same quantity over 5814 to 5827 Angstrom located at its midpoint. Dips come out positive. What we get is -0.3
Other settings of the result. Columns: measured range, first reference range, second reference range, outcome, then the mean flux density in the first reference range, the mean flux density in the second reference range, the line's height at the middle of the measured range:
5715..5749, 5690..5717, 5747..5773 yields -1.28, 1.03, 1.16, 1.1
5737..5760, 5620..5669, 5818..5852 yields -1.65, 1.06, 1.09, 1.07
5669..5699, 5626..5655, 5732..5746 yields 0.83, 1.07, 1.13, 1.1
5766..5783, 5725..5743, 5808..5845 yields 0.66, 1.15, 1.11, 1.13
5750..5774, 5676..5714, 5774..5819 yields -1.70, 1.04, 1.11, 1.09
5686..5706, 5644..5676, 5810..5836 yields 0.44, 1.05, 1.13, 1.07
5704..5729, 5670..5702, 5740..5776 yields 0.64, 1.06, 1.14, 1.1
